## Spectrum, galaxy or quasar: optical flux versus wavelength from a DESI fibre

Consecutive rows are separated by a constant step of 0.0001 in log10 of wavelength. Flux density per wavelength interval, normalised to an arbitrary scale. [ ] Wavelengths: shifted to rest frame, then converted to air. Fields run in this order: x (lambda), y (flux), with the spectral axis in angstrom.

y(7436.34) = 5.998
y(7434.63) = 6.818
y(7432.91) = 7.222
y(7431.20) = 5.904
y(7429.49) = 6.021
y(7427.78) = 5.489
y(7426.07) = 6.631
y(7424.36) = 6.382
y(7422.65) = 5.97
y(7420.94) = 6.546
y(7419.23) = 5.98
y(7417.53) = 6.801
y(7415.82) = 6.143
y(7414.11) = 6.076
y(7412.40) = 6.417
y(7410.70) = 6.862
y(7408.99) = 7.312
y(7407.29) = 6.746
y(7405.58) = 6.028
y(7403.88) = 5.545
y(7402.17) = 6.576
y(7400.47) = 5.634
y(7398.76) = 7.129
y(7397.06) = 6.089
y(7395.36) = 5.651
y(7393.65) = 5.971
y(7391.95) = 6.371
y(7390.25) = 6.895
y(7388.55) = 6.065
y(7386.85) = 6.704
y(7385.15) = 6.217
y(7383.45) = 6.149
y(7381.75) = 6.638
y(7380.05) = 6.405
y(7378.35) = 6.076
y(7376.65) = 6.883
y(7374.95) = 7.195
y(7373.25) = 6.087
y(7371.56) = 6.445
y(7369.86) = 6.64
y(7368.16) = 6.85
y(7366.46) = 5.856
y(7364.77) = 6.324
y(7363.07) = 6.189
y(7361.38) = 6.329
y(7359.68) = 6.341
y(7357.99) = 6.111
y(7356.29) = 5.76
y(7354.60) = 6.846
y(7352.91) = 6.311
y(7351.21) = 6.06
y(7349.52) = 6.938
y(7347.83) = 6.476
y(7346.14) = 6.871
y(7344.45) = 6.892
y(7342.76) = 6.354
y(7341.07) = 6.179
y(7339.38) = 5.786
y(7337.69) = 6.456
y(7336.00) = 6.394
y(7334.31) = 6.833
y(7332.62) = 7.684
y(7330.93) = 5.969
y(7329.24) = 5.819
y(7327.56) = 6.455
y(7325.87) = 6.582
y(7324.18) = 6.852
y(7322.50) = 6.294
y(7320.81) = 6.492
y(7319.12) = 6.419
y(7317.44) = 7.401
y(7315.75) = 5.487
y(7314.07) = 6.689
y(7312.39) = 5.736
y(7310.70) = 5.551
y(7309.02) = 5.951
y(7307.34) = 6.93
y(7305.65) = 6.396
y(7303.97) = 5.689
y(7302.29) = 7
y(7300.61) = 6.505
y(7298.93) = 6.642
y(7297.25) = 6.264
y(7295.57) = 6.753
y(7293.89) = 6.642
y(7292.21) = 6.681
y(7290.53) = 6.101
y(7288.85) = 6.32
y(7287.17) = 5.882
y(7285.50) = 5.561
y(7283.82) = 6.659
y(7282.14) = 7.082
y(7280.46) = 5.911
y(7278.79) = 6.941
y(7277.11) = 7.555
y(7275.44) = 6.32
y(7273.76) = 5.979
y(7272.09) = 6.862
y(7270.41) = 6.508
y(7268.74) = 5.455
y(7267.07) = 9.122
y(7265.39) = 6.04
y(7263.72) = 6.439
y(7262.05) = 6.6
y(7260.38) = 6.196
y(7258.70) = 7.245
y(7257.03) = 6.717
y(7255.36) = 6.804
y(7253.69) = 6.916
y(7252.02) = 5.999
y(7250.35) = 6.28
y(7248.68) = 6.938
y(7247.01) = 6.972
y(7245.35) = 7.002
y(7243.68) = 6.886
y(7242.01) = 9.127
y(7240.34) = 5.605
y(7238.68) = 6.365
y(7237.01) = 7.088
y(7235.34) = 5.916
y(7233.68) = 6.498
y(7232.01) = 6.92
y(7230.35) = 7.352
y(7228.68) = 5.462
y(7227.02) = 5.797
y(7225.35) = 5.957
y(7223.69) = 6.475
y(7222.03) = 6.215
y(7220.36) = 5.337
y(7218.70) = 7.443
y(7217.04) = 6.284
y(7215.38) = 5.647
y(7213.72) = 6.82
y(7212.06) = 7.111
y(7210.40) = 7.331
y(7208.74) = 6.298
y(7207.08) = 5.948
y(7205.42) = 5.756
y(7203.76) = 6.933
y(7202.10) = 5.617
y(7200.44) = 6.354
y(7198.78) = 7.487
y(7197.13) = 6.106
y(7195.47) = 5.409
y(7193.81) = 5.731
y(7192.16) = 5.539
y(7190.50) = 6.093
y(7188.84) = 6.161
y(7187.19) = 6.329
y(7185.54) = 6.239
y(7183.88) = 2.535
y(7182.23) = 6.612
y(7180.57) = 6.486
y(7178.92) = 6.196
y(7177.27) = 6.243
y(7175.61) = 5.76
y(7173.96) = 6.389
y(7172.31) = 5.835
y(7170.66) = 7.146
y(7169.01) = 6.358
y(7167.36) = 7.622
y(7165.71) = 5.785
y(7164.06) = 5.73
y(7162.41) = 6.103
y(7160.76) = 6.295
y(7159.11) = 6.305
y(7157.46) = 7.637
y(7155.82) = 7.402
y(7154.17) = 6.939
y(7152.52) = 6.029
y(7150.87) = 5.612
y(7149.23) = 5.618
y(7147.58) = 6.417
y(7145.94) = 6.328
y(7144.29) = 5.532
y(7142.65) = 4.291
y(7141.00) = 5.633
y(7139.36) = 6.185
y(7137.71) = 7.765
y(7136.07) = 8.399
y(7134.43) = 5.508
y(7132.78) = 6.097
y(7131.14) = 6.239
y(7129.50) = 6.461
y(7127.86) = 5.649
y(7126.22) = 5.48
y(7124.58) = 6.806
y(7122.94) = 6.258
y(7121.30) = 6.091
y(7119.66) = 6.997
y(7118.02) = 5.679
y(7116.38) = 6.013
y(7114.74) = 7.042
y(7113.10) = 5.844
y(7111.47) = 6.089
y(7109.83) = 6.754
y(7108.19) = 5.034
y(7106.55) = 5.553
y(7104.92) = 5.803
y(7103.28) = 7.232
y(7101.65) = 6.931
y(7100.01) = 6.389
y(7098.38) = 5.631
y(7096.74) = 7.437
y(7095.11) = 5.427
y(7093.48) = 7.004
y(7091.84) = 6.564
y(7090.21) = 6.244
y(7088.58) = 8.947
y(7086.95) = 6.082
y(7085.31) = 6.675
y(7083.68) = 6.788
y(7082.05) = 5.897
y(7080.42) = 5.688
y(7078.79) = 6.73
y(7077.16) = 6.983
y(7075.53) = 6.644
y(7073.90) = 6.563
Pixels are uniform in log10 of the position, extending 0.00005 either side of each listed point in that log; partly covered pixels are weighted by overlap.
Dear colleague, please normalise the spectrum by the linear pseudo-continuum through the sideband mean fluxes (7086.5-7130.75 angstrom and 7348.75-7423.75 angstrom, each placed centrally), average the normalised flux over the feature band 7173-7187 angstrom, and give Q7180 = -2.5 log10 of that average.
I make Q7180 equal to 0.094 mag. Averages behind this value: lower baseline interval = 6.35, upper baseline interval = 6.37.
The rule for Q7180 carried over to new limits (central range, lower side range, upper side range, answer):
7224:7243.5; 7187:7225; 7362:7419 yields -0.045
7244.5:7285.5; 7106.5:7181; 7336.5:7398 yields -0.058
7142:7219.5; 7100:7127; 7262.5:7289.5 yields 0.025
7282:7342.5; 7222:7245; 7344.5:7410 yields 0.015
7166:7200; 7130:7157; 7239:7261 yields 0.062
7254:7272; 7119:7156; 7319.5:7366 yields -0.062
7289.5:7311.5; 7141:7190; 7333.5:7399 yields -0.015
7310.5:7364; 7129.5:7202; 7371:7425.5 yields -0.013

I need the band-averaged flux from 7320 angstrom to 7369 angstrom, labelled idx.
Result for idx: 6.42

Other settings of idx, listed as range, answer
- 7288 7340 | 6.41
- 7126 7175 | 6.3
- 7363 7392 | 6.45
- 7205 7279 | 6.59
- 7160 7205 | 6.11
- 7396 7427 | 6.38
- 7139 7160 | 6.15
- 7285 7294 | 6.19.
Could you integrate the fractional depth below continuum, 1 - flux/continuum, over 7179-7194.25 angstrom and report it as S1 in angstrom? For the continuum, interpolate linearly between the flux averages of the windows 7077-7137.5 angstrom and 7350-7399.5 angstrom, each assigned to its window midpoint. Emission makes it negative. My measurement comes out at 1.5 angstrom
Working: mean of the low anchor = 6.4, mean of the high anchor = 6.37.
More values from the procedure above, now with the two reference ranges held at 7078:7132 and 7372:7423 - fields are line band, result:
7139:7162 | 0.7 angstrom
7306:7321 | 0.2 angstrom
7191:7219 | 0.2 angstrom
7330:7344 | -0.2 angstrom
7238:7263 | -1.6 angstrom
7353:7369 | 0.2 angstrom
